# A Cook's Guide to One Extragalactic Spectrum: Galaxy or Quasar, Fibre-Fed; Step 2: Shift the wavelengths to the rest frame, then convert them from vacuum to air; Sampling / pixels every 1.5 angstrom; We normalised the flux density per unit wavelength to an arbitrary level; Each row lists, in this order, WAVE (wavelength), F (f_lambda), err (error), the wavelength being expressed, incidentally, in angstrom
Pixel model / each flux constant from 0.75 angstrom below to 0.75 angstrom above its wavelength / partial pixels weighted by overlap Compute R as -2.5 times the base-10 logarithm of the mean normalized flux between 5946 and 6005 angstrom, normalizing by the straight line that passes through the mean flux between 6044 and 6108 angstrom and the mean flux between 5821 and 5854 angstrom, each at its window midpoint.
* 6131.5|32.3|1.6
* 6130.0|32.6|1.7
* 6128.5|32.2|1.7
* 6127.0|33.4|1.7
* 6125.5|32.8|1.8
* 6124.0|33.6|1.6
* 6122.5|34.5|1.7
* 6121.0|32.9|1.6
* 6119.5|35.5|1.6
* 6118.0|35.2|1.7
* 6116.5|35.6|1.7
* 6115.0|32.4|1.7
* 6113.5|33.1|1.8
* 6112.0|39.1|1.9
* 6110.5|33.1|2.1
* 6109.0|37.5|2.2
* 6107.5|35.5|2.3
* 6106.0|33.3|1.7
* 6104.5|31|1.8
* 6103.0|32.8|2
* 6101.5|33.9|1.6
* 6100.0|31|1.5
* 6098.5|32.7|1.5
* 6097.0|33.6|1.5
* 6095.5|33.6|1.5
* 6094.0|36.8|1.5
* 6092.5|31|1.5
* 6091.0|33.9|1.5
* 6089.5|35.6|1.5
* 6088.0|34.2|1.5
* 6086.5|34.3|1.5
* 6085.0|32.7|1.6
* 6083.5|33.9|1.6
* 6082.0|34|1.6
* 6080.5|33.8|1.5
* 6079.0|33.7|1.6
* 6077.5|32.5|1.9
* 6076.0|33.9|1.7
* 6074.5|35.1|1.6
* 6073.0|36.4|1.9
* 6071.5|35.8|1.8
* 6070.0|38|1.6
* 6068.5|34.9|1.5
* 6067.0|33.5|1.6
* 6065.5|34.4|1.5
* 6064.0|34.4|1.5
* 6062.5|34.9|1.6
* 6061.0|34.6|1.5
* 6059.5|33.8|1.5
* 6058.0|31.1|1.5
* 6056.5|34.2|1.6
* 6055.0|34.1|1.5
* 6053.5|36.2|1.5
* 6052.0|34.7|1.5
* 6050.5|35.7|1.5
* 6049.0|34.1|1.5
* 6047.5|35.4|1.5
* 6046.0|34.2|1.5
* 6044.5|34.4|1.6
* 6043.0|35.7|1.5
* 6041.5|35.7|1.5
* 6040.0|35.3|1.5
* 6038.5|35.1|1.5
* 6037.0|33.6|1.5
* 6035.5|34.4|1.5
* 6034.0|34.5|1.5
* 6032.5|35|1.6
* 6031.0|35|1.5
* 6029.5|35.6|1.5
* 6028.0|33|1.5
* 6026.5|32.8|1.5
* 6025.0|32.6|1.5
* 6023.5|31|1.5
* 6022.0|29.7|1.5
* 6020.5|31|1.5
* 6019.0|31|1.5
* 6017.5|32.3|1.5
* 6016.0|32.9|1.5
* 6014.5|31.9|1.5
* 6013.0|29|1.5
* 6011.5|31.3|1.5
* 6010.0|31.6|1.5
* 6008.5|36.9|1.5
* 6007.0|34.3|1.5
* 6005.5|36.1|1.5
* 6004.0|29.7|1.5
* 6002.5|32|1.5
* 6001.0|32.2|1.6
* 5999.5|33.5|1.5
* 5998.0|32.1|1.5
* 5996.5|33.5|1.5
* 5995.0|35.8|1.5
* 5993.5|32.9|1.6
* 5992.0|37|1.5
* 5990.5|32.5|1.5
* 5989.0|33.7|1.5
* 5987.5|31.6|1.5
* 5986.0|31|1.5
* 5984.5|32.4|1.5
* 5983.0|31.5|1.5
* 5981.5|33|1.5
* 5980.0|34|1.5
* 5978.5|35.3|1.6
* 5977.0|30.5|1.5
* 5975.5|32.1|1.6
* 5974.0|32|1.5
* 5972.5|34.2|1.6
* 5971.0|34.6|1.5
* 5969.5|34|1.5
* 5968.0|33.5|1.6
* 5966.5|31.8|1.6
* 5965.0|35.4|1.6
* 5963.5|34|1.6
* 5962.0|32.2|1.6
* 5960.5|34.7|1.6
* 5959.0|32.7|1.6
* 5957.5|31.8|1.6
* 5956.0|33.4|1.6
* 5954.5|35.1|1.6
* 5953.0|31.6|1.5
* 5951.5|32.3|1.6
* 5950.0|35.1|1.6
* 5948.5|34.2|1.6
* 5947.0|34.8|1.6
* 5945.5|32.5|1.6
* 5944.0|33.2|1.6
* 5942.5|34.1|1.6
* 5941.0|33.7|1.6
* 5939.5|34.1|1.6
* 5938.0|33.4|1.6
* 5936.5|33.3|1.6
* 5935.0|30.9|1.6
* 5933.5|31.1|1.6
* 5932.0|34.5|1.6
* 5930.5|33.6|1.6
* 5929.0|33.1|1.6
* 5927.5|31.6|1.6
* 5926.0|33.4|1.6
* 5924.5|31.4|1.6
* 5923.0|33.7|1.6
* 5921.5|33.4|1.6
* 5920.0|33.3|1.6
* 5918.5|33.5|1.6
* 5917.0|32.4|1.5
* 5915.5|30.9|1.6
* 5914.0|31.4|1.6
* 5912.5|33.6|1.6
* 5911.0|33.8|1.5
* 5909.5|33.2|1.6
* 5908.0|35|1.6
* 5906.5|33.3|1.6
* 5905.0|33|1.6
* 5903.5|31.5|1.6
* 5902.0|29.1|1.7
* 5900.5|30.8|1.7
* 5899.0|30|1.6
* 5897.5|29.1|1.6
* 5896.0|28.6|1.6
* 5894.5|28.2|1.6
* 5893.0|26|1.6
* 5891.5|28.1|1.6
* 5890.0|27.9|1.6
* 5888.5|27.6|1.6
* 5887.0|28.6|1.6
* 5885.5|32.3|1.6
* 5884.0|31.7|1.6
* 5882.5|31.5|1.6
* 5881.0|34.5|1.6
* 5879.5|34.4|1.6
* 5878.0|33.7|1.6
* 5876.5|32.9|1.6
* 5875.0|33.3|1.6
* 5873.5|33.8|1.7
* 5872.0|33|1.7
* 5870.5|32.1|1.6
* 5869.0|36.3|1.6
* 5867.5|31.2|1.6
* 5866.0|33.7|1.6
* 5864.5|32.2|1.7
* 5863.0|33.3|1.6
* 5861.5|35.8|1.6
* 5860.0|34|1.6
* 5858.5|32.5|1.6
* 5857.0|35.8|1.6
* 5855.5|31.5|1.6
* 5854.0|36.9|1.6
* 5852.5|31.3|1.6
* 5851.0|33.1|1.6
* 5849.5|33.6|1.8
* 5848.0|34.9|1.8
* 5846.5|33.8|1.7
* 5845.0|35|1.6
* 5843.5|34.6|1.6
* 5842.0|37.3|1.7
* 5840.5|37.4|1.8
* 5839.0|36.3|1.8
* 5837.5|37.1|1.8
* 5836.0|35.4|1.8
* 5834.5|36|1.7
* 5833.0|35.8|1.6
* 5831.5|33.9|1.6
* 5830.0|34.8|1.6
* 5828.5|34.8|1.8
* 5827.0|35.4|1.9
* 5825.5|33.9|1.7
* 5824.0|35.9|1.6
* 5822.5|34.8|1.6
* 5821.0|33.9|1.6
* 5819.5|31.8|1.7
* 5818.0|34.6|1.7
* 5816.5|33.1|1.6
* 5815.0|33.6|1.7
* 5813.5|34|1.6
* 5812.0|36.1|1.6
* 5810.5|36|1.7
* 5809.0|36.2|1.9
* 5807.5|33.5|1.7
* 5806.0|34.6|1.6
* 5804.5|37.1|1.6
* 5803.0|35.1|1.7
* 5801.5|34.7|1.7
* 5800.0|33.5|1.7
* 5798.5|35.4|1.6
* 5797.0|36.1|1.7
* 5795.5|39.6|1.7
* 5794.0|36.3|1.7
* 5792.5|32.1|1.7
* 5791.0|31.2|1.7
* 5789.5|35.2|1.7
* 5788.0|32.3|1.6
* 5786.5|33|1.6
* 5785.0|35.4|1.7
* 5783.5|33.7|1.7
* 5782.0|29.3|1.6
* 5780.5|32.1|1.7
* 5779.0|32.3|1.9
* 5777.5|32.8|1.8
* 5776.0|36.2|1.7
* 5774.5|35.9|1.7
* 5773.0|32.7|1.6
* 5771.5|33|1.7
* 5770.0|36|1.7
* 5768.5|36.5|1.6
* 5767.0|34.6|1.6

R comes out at 0.04 mag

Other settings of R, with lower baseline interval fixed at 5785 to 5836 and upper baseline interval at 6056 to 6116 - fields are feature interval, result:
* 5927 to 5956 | 0.04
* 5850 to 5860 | 0.03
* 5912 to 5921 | 0.06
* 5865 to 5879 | 0.04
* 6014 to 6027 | 0.09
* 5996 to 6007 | 0.05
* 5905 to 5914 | 0.03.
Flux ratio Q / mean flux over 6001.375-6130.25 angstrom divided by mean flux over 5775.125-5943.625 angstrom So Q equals 1.01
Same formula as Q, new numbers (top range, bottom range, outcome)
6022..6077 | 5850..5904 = 1.08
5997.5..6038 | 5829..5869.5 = 0.95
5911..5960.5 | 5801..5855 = 0.95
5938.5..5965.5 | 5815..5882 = 0.98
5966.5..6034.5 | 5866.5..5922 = 1.04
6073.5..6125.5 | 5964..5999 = 1.02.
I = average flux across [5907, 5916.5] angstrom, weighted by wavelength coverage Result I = 33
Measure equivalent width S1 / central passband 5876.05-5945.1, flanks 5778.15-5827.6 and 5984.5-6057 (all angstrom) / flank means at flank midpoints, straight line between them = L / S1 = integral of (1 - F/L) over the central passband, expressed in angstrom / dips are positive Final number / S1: 4.0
